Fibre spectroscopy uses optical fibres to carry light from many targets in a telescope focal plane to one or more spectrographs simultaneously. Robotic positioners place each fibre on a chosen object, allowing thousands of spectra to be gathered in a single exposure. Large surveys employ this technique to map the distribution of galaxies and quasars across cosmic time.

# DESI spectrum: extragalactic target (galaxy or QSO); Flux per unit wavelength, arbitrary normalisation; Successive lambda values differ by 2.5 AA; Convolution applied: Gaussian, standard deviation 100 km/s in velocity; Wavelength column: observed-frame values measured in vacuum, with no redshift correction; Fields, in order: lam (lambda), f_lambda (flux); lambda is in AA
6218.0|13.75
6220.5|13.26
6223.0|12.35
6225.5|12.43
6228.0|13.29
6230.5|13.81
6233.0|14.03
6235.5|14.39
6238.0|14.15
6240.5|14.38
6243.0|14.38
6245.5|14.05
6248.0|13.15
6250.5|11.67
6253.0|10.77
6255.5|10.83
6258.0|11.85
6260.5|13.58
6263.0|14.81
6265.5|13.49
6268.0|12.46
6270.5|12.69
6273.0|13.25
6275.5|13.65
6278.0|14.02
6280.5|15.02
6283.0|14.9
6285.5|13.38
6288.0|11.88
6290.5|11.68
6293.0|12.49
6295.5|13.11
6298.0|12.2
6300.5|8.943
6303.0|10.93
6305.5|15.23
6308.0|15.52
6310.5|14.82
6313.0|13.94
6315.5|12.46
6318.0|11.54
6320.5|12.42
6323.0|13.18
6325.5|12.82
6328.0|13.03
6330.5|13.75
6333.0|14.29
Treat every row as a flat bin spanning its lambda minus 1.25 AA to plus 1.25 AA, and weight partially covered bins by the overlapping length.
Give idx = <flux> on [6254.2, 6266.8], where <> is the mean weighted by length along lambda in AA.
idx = 12.9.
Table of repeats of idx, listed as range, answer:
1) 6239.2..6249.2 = 14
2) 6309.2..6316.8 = 13.7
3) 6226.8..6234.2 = 13.7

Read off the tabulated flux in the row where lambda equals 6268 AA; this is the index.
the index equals 12.46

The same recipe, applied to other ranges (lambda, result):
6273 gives 13.25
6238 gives 14.15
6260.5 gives 13.58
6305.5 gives 15.23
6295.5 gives 13.11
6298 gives 12.2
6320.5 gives 12.42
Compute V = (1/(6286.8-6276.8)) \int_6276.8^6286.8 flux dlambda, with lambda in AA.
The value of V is 14.3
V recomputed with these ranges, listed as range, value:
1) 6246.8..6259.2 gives 11.6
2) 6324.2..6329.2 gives 12.9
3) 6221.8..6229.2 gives 12.7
